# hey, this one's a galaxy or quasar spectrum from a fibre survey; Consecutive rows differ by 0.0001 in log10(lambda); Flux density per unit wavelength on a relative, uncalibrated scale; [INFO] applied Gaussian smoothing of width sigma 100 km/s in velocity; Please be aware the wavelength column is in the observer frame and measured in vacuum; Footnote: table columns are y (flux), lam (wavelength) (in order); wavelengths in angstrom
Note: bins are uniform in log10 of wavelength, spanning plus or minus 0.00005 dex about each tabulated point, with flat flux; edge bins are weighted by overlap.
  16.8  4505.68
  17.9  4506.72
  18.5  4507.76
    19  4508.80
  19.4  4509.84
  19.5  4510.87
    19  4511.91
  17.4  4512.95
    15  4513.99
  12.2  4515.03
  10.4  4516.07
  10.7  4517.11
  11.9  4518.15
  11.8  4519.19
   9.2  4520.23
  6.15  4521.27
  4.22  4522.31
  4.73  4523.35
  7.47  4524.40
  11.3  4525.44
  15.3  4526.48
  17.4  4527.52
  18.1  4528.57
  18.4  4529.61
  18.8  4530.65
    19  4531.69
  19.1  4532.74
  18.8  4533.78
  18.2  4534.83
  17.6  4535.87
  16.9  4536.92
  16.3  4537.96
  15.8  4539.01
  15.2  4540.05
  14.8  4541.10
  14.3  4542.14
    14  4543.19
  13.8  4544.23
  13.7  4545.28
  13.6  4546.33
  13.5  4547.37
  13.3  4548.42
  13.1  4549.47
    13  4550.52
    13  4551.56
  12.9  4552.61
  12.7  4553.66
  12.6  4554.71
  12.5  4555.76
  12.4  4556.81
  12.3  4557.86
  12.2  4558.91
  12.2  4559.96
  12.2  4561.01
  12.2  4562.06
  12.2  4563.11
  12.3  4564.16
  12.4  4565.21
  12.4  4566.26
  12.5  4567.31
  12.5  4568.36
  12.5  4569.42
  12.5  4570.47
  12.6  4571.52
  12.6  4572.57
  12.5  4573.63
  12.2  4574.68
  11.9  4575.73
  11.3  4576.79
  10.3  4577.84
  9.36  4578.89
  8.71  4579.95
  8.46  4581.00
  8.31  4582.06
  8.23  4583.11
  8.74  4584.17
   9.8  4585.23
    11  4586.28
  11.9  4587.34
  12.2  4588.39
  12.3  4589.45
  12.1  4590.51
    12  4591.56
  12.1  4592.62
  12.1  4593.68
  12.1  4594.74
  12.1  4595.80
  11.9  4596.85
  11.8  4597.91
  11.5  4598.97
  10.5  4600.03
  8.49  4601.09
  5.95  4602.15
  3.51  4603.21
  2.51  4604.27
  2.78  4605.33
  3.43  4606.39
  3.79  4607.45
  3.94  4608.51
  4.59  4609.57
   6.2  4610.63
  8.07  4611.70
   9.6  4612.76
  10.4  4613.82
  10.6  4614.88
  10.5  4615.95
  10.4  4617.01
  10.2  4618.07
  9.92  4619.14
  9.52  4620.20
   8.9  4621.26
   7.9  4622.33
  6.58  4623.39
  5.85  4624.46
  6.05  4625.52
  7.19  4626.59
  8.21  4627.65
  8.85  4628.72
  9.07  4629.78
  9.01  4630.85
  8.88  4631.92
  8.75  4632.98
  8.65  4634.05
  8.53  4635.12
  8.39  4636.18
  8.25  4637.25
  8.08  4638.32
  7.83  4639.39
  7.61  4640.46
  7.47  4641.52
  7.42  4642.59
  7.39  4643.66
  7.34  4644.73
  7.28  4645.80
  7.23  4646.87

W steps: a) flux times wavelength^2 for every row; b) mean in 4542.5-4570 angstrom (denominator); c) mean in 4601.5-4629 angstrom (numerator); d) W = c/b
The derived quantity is 0.57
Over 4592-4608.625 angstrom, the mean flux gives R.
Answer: 8.15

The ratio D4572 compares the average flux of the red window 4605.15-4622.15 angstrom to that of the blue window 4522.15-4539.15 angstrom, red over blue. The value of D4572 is 0.51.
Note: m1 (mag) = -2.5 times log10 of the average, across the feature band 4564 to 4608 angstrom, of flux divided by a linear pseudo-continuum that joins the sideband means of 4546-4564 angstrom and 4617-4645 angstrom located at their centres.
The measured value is 0.08 mag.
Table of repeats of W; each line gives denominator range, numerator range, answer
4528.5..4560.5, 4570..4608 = 0.67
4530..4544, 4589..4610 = 0.52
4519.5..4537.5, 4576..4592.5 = 0.75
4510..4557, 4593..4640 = 0.61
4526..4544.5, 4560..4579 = 0.73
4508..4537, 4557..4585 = 0.80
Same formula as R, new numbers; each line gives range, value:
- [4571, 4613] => 9.33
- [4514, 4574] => 13.3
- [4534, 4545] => 15.7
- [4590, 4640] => 8.45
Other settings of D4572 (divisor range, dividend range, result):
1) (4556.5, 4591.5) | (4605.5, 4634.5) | 0.69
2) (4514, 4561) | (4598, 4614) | 0.47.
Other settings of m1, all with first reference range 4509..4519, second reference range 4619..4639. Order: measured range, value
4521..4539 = -0.05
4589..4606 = 0.07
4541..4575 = -0.03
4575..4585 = 0.17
